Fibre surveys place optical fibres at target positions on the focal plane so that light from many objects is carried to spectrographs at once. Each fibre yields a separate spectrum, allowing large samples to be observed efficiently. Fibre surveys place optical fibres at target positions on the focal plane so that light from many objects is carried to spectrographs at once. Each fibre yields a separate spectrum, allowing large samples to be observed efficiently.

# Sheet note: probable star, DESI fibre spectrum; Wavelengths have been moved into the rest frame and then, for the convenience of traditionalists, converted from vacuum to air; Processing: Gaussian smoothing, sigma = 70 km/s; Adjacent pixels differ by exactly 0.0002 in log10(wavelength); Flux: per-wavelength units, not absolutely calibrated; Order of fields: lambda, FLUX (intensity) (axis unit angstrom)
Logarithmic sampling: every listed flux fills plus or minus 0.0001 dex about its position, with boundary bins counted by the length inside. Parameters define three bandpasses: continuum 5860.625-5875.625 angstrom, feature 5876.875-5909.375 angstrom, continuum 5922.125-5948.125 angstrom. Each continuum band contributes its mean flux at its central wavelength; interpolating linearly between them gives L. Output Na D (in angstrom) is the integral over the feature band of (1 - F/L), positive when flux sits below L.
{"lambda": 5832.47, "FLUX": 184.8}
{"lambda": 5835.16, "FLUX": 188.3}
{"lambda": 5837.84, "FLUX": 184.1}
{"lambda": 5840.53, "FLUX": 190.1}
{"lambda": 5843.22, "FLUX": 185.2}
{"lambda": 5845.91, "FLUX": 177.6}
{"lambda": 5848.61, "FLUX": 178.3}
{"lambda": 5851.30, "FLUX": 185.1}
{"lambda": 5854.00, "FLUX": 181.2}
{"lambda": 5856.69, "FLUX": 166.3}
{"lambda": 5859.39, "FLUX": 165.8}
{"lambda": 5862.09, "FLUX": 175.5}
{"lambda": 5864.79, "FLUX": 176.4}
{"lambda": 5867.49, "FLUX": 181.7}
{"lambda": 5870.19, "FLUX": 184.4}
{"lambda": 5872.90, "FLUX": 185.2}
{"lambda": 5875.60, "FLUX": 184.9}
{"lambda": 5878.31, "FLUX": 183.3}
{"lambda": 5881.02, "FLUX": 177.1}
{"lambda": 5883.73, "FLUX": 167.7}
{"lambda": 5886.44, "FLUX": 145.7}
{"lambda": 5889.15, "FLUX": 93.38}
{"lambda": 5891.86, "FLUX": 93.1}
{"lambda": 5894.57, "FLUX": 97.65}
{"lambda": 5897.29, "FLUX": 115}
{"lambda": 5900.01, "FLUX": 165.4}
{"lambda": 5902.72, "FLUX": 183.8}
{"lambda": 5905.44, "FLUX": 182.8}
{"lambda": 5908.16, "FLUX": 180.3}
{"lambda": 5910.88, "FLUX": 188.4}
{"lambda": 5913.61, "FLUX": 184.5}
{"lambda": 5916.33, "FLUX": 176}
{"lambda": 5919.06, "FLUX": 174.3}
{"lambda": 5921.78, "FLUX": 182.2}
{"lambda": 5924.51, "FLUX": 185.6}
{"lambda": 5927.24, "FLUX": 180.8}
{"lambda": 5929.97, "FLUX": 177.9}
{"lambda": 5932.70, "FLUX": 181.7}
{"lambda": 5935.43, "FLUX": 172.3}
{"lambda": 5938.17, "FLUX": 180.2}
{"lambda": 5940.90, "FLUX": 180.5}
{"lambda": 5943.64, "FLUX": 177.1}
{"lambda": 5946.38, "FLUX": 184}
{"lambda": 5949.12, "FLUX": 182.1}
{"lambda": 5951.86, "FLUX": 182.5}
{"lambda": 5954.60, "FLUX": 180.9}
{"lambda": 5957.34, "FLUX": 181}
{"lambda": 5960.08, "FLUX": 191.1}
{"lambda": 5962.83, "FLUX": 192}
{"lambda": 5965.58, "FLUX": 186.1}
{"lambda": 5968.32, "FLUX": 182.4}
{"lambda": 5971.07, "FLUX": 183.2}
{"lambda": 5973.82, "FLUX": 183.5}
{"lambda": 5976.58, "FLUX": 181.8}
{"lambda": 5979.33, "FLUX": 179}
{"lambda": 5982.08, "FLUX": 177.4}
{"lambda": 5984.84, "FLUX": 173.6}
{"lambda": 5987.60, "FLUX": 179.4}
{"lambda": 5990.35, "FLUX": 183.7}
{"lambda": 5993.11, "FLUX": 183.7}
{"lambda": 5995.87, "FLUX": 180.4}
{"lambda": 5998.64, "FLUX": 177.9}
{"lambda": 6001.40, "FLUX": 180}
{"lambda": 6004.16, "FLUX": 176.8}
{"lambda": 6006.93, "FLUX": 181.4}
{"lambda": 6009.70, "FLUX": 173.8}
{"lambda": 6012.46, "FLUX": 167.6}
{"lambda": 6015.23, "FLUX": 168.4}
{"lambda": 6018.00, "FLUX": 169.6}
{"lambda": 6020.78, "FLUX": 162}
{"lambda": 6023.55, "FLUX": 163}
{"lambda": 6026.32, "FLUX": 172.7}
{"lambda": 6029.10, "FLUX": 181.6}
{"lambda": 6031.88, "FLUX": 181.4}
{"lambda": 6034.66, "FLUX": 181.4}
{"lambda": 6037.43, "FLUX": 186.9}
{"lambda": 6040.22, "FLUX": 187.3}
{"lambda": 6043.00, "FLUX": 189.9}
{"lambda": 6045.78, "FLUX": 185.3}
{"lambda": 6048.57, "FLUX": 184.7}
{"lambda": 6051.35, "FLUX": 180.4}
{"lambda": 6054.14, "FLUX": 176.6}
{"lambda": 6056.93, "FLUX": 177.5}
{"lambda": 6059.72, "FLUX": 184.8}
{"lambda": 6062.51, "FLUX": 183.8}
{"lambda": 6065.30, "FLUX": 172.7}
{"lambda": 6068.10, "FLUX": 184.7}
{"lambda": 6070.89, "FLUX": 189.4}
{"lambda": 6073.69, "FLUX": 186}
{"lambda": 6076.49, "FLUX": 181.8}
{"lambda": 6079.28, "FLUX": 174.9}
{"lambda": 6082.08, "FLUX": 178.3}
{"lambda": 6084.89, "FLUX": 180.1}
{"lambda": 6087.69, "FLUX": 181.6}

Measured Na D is 5.7 angstrom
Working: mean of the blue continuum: 181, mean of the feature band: 149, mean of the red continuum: 180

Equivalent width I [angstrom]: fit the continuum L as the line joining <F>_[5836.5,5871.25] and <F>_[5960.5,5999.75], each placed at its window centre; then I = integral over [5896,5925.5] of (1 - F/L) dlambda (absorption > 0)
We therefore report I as 1.00 angstrom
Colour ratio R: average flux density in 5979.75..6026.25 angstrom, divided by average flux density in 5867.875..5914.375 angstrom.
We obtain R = 1.10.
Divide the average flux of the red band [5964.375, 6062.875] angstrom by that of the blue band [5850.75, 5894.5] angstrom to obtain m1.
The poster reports 1.1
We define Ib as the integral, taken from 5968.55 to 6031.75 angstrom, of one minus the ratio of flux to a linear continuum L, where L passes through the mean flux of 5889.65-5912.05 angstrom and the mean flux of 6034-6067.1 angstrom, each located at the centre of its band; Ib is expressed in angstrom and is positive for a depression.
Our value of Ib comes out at -2.1 angstrom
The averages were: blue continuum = 148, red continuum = 183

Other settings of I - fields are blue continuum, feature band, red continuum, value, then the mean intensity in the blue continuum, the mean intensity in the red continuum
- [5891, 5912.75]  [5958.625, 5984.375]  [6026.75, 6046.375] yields -2.23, 153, 184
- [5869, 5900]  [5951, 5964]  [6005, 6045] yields -1.80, 148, 176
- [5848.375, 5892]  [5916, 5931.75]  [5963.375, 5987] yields -0.46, 168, 181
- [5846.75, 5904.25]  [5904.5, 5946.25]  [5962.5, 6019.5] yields -2.83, 161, 179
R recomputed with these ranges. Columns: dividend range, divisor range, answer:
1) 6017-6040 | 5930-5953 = 0.98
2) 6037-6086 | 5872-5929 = 1.12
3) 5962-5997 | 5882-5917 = 1.20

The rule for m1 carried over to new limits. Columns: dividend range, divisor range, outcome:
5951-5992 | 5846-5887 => 1.03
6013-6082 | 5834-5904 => 1.08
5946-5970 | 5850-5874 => 1.04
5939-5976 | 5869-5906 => 1.20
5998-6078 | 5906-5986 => 0.99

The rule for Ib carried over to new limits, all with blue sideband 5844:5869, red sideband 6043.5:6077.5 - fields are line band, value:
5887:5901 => 5.1 angstrom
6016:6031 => 0.9 angstrom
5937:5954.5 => -0.2 angstrom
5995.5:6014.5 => 0.5 angstrom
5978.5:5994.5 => 0.1 angstrom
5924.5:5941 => 0.0 angstrom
